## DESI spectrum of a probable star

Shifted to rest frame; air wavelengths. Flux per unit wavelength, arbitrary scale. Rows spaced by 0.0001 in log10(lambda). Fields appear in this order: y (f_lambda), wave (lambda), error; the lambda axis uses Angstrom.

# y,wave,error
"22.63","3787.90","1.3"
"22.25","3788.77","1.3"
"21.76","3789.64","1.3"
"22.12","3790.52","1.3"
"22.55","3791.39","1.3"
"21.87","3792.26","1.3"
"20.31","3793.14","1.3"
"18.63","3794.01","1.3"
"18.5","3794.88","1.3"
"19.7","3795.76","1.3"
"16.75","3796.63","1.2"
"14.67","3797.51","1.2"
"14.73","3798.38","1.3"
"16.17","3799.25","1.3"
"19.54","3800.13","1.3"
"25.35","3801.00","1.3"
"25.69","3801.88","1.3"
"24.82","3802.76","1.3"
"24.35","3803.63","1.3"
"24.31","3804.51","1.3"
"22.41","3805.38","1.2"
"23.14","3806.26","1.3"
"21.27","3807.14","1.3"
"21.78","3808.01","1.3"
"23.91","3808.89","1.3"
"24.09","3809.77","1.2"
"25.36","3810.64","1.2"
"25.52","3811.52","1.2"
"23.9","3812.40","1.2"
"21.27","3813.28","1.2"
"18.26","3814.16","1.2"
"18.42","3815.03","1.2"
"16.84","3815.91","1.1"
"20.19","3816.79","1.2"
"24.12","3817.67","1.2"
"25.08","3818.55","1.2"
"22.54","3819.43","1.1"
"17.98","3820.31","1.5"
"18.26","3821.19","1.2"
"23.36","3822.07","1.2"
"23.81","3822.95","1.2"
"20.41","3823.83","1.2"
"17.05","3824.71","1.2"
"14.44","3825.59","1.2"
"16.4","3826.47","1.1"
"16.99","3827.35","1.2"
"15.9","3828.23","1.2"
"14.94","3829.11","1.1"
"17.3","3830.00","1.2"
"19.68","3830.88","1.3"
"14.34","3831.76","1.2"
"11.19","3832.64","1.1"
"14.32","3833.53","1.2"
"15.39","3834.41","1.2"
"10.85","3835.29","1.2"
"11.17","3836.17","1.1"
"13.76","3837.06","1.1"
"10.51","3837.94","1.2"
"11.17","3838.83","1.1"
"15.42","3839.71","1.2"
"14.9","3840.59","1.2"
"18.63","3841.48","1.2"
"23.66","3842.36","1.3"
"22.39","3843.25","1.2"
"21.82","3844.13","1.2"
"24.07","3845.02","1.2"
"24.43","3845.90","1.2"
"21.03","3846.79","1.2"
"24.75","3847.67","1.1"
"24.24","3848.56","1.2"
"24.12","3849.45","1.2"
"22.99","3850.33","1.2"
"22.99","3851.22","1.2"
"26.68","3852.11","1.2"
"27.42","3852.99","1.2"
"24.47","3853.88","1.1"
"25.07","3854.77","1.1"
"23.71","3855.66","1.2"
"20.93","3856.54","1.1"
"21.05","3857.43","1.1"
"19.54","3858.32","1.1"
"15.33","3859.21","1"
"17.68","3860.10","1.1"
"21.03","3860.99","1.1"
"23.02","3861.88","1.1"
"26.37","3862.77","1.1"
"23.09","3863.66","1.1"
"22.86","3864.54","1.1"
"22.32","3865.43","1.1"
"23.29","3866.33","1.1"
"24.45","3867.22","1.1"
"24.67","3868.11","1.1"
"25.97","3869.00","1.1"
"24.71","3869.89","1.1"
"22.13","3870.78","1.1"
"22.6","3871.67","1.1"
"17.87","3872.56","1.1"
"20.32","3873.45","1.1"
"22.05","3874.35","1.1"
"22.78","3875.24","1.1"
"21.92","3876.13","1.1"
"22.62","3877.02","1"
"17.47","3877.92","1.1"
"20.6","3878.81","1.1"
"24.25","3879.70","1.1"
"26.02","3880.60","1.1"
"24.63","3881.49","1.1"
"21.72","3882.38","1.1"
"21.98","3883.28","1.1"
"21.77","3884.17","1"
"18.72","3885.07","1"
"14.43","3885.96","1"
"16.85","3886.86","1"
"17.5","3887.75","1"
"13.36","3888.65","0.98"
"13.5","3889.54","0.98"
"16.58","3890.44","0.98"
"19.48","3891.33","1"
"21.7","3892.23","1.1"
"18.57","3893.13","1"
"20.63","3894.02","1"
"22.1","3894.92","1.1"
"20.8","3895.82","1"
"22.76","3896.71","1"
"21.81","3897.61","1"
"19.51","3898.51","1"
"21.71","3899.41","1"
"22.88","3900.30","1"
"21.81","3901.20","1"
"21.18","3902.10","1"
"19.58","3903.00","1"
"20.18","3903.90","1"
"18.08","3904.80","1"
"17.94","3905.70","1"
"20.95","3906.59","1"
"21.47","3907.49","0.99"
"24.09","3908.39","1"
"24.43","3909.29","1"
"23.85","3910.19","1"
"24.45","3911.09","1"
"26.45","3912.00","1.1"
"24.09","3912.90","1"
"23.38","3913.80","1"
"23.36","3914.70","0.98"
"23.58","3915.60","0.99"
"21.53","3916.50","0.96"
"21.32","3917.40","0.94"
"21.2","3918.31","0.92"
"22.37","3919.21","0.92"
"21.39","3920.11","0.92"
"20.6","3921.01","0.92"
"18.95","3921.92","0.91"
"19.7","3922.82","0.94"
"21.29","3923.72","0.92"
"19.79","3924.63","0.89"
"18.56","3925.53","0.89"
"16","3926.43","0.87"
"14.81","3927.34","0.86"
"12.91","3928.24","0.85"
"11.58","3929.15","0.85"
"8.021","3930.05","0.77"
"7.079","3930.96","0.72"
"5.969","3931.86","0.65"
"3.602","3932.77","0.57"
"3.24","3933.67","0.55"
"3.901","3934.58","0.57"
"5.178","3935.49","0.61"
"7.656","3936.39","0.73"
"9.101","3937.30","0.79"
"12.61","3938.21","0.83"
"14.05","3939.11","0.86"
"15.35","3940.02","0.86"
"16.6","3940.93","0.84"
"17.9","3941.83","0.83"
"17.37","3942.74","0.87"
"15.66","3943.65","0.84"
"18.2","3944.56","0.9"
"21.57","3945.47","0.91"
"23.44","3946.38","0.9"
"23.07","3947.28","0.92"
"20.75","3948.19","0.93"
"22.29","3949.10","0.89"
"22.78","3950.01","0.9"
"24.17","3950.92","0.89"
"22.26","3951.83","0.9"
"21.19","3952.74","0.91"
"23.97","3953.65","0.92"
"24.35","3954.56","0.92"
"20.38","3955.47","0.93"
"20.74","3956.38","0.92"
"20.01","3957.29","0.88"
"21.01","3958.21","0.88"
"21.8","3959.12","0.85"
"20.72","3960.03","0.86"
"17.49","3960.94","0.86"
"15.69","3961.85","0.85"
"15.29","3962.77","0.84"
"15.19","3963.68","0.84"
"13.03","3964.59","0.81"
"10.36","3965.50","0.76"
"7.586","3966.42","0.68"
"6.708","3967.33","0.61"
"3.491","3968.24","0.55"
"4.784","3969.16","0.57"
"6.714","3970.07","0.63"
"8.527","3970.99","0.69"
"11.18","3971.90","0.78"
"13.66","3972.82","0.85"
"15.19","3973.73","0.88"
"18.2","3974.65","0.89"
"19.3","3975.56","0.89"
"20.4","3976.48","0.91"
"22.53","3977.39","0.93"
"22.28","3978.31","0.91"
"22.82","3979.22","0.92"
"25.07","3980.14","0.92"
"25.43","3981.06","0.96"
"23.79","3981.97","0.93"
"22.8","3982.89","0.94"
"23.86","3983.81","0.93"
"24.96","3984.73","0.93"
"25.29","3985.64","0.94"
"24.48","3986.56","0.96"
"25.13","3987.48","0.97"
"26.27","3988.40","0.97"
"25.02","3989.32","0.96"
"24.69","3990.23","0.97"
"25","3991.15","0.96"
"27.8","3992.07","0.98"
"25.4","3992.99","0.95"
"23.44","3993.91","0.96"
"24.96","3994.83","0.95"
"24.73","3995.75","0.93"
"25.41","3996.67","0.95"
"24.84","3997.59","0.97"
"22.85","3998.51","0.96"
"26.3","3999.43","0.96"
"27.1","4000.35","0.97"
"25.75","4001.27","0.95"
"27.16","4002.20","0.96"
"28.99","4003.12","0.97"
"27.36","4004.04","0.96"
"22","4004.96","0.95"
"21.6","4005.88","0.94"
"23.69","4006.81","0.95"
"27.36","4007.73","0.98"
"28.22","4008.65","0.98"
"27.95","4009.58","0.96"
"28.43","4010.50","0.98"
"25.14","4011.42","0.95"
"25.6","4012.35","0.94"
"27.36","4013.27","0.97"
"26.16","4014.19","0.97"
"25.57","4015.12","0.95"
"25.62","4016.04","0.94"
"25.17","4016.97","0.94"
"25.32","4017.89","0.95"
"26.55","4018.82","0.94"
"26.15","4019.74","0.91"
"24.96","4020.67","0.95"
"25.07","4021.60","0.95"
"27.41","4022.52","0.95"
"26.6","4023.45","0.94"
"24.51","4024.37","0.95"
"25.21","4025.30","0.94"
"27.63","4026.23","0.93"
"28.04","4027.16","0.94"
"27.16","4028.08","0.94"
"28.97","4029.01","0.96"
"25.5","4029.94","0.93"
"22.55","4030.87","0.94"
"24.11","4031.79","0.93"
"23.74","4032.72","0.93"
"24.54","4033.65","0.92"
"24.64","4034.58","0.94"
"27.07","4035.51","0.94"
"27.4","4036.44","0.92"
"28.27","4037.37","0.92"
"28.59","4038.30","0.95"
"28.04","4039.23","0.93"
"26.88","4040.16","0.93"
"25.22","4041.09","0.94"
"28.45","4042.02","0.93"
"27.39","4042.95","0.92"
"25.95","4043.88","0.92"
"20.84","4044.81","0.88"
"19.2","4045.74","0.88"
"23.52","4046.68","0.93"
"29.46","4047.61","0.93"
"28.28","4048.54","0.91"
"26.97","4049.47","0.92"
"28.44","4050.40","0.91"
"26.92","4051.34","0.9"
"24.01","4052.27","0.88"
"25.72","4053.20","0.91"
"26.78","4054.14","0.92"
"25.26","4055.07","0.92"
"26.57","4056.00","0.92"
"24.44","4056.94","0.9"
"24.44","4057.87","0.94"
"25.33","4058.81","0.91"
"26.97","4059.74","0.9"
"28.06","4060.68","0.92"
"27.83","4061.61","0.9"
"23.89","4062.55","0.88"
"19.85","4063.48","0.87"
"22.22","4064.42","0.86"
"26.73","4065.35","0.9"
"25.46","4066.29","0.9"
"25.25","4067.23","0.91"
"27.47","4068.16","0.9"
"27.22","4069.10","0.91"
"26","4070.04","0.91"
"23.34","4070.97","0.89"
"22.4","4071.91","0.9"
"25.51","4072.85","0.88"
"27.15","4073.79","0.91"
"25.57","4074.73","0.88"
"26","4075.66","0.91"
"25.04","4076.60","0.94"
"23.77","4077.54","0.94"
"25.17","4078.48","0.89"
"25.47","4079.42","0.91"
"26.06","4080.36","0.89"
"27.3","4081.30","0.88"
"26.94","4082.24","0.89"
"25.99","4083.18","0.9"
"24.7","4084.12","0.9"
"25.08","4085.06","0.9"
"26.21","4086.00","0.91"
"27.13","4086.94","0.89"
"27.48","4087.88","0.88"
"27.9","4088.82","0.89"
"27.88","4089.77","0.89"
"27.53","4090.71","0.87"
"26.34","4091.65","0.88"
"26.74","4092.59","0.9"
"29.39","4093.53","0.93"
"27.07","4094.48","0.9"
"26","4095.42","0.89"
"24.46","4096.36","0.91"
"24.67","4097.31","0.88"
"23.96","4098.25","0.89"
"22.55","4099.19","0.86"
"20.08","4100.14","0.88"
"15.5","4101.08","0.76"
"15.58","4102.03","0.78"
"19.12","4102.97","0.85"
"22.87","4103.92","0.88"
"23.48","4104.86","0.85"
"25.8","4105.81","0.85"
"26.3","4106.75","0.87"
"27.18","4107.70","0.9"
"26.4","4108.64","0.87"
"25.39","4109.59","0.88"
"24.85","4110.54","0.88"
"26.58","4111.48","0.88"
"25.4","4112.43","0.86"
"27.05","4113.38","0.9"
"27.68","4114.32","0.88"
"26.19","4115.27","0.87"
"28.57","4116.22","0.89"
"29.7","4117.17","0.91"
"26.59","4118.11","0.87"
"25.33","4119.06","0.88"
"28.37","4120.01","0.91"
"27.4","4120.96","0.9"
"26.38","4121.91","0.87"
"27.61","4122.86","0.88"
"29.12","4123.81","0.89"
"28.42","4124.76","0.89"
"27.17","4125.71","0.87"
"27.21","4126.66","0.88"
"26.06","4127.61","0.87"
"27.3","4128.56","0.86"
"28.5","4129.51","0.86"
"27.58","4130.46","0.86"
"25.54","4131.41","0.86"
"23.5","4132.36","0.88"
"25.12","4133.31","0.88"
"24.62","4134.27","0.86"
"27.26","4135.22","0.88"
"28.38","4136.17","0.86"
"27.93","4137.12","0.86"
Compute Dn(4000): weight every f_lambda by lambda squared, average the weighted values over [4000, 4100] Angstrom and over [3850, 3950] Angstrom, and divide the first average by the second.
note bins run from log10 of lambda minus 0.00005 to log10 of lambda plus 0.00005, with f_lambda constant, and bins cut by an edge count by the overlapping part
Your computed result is 1.4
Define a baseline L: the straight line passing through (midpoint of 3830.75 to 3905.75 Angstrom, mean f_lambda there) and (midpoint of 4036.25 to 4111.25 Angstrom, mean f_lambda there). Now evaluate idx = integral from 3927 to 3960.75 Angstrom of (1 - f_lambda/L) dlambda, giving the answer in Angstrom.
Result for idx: 9.4 Angstrom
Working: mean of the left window 20.4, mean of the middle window 16.1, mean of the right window 25.4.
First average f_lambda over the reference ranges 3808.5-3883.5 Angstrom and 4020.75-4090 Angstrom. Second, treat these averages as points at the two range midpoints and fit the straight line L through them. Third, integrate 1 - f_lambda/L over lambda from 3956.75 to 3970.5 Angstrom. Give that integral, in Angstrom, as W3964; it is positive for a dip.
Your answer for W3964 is 5.93 Angstrom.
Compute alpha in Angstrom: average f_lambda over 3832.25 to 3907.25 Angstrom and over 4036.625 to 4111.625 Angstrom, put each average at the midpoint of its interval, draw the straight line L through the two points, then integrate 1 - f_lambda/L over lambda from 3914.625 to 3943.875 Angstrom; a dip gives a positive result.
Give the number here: 9.5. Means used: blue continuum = 20.5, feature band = 14.8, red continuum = 25.4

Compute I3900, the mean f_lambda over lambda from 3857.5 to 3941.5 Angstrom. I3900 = 19.1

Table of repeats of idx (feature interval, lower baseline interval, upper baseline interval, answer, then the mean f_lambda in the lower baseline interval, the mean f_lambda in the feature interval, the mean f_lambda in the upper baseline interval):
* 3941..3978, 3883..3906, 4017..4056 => 8.5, 19.4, 17.2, 26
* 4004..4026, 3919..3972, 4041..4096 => -4.6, 15.4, 25.8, 25.9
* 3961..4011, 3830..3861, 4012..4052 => 7.2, 19.4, 21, 26.1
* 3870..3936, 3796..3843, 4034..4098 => 6.8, 19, 19.1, 26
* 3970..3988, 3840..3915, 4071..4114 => 2.2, 21.7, 20.4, 25.1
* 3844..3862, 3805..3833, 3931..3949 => -4.4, 20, 22.7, 13.5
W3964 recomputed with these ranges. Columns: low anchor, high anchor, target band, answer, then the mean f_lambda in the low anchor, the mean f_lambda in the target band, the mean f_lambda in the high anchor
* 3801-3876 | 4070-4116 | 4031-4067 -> -1.9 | 20.8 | 25.7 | 25.2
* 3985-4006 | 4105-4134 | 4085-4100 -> 0.2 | 25.4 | 26.2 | 26.8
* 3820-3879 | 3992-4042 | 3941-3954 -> 1.5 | 20.1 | 20.9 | 26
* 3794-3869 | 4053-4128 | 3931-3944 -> 7.0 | 20.4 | 10.4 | 25.6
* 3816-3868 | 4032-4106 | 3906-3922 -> -0.8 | 19.9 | 22.7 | 25.3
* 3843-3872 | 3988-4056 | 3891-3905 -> 1.7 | 23.1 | 20.8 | 25.9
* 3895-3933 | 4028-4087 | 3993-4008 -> -1.3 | 19.5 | 25.2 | 25.7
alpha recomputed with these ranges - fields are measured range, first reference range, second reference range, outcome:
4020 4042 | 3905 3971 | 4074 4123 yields -4.3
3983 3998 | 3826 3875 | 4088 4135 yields -1.2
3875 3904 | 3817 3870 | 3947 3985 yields -1.4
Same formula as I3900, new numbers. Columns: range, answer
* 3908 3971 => 16.9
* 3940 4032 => 22.1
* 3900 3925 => 21.8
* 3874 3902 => 20.4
